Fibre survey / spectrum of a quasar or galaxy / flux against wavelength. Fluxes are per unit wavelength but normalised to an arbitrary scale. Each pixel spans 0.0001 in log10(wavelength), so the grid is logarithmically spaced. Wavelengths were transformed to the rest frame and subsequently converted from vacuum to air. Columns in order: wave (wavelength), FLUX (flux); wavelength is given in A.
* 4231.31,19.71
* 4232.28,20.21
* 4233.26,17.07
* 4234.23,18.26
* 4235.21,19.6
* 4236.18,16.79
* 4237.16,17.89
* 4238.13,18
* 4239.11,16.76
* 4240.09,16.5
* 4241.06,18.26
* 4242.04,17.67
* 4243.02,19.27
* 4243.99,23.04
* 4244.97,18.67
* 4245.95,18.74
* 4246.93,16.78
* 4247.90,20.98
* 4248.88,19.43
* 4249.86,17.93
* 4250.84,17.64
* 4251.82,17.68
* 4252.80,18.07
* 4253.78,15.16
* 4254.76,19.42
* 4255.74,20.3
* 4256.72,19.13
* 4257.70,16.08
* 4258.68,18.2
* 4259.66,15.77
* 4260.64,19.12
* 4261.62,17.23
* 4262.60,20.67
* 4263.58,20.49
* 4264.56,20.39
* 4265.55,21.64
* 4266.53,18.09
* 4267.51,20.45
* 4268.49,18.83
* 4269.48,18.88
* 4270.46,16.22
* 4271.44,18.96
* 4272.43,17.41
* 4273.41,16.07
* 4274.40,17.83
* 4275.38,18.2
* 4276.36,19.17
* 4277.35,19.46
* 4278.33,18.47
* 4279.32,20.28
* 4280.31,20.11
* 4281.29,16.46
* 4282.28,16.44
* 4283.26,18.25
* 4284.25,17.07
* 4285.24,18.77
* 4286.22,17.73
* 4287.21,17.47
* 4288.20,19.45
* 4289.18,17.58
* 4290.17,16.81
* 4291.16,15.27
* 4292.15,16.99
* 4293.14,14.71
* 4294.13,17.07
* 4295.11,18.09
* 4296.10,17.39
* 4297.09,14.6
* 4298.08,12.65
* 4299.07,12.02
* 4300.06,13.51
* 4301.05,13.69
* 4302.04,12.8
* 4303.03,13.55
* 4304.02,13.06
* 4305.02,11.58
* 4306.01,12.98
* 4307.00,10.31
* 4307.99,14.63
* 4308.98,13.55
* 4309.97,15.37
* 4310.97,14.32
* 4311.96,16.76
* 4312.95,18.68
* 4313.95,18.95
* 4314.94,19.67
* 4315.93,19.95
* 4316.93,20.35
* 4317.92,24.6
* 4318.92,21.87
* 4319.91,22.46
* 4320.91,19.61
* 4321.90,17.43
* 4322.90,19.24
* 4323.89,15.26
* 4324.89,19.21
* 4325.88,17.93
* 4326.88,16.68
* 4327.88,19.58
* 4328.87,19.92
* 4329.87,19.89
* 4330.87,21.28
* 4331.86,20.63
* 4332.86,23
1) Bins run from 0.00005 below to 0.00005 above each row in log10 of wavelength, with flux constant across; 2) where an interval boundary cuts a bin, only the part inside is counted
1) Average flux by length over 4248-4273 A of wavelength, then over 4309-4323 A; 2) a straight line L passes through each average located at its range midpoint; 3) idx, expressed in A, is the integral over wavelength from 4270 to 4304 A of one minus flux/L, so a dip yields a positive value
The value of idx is 3.7 A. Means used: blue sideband 18.6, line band 16.7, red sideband 19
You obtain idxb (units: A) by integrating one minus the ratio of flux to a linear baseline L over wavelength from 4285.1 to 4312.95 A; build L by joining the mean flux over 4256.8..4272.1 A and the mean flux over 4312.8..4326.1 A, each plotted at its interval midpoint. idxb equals 6.09 A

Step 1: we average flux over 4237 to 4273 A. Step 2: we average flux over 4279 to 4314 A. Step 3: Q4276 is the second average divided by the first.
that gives 0.85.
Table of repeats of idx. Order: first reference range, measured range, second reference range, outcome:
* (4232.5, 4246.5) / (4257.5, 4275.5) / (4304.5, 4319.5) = -0.68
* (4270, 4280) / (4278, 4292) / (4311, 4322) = 0.59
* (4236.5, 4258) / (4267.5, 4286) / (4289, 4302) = -1.98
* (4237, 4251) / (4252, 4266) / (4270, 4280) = -0.20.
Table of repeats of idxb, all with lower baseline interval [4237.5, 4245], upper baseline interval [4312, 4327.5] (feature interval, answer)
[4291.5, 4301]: 2.0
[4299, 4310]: 3.5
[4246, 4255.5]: 0.2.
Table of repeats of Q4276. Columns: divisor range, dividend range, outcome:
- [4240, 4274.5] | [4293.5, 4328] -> 0.89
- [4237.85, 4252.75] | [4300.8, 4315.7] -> 0.80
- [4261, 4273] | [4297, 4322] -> 0.84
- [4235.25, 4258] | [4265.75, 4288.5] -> 1.00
